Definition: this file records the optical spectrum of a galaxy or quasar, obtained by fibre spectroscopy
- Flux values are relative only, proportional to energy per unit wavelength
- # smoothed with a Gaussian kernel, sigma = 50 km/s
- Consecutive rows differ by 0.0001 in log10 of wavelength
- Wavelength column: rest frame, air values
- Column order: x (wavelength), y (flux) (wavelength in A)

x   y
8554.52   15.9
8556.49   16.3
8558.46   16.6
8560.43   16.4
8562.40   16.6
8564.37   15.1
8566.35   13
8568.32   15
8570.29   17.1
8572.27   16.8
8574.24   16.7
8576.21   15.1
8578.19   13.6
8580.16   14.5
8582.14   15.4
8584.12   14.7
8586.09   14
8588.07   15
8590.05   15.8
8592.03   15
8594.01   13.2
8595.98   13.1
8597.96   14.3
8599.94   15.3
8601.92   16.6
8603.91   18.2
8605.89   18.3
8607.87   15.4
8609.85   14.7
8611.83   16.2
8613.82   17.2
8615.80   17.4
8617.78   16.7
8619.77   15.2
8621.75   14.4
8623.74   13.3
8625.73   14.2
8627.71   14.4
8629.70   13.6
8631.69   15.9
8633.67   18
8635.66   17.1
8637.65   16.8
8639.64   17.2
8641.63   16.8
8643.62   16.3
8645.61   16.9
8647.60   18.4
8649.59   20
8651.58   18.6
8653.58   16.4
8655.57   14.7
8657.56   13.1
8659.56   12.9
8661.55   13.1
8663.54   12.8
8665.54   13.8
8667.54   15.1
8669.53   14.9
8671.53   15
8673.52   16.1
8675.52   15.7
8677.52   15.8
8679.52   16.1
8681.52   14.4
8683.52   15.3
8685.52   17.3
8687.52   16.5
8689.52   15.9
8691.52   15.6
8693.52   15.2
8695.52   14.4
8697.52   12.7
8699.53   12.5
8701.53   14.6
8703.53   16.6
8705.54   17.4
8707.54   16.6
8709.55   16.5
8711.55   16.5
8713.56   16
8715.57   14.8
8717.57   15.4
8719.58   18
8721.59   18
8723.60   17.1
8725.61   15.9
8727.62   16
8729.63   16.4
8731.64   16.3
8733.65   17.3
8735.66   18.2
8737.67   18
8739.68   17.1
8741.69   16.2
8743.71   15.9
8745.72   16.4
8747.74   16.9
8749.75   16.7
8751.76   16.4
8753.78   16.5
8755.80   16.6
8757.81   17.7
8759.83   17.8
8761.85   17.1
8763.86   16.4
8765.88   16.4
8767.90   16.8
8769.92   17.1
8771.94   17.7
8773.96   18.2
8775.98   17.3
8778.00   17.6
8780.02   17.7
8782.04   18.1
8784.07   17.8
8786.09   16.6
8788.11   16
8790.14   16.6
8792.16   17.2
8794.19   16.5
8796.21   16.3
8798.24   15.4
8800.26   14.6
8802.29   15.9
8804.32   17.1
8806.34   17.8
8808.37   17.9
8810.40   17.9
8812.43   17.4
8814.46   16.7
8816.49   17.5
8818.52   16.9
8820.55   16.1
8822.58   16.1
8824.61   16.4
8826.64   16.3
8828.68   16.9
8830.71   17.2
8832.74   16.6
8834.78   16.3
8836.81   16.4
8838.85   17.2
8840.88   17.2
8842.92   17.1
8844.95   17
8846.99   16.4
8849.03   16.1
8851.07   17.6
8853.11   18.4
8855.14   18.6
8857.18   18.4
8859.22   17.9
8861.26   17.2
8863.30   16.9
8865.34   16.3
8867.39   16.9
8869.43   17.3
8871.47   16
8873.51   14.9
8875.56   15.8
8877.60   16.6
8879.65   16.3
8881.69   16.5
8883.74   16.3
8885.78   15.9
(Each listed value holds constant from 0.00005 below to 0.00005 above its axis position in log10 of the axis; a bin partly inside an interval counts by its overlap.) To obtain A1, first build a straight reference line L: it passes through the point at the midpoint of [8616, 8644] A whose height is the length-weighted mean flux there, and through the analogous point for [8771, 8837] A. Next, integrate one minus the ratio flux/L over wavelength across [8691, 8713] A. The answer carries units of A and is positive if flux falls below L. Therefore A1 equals 1.2 A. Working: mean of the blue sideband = 15.7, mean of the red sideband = 16.9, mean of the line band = 15.3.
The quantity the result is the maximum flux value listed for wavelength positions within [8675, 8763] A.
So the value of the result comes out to 18.2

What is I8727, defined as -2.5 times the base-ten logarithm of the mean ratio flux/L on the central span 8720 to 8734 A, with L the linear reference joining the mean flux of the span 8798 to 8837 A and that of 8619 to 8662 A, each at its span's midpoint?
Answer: -0.03 mag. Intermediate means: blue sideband 15.8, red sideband 16.7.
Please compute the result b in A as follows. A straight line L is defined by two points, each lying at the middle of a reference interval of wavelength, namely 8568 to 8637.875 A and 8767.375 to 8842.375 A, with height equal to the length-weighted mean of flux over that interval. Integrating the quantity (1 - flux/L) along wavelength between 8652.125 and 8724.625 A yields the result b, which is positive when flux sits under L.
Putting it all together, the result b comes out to 3.2 A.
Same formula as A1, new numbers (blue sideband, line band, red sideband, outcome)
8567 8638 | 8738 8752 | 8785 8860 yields -0.2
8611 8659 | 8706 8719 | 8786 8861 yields 0.3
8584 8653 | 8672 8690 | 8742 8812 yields 0.5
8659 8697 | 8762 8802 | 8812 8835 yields -1.5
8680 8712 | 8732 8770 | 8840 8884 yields -2.3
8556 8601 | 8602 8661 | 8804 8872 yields -2.3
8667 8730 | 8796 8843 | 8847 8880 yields -0.3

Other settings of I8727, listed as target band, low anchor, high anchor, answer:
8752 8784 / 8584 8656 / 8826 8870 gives -0.036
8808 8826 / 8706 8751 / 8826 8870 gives 0.003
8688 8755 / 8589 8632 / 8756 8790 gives 0.031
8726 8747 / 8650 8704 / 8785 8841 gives -0.067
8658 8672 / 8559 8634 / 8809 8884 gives 0.141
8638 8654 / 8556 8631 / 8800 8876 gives -0.123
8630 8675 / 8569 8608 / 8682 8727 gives -0.016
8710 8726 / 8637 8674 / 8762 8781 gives 0.004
